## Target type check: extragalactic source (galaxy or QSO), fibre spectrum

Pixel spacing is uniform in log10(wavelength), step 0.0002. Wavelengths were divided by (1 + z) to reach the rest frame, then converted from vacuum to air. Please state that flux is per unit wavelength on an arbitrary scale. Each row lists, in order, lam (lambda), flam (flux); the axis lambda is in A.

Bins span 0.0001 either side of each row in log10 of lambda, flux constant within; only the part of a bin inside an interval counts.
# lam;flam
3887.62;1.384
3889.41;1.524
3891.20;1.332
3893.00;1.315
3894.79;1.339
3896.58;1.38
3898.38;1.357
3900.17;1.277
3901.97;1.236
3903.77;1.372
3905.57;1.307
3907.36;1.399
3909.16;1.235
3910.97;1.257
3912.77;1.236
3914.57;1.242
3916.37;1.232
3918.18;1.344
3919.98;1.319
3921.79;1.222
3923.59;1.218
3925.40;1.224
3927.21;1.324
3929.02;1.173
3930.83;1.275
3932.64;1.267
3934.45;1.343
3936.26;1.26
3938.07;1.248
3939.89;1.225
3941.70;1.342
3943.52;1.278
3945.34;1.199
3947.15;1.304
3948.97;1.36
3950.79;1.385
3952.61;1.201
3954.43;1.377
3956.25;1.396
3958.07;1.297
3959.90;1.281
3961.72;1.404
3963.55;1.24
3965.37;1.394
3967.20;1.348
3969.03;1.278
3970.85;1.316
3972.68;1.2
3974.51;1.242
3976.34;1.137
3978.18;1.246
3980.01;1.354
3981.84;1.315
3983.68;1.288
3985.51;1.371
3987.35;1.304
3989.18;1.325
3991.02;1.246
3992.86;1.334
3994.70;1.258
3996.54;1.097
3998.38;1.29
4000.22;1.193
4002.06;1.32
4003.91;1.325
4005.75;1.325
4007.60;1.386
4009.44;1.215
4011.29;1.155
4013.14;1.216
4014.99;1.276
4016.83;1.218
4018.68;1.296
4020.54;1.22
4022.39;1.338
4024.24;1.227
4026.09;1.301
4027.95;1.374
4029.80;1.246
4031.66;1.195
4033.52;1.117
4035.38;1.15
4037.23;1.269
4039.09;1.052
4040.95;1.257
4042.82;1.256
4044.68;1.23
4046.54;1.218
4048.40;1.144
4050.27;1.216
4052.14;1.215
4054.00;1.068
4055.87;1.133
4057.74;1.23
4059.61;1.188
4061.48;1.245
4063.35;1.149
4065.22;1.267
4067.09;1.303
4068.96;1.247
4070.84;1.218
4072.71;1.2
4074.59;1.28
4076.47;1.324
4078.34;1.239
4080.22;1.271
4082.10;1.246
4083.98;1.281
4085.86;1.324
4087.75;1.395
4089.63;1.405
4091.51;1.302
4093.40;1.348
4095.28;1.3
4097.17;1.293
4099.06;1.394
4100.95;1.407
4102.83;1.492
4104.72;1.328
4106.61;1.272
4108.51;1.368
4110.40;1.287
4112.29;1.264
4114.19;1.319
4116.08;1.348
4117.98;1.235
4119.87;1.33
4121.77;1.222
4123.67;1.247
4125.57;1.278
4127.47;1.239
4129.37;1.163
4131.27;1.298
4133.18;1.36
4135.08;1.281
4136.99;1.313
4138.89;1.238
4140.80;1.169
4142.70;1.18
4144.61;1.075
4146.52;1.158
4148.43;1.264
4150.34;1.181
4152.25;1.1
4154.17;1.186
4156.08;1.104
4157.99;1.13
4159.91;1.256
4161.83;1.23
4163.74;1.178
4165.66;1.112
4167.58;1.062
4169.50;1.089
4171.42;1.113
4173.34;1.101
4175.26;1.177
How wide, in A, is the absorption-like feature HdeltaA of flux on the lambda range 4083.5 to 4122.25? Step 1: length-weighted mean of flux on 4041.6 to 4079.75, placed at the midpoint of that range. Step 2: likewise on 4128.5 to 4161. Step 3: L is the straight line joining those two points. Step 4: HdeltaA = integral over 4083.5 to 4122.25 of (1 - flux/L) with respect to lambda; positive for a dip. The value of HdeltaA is -3.8 A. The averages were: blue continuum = 1.22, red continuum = 1.2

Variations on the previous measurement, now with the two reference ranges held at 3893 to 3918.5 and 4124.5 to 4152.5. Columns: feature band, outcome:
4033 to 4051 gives 0.9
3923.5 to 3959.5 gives 0.1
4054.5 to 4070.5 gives 0.4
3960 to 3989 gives -0.4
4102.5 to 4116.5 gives -1.1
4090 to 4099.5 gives -0.7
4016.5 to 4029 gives -0.2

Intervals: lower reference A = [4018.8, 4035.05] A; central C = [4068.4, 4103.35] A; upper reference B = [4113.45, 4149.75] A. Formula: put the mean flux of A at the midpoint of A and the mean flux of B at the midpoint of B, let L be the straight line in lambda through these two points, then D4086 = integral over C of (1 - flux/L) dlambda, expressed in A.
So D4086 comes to -1.8 A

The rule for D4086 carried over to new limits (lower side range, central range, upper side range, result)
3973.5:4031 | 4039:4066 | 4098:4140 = 1.9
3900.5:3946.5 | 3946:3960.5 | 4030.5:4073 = -0.8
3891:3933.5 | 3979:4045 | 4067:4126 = 1.9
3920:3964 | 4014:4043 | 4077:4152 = 1.1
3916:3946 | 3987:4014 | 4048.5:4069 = -0.8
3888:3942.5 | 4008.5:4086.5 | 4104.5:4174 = 1.3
